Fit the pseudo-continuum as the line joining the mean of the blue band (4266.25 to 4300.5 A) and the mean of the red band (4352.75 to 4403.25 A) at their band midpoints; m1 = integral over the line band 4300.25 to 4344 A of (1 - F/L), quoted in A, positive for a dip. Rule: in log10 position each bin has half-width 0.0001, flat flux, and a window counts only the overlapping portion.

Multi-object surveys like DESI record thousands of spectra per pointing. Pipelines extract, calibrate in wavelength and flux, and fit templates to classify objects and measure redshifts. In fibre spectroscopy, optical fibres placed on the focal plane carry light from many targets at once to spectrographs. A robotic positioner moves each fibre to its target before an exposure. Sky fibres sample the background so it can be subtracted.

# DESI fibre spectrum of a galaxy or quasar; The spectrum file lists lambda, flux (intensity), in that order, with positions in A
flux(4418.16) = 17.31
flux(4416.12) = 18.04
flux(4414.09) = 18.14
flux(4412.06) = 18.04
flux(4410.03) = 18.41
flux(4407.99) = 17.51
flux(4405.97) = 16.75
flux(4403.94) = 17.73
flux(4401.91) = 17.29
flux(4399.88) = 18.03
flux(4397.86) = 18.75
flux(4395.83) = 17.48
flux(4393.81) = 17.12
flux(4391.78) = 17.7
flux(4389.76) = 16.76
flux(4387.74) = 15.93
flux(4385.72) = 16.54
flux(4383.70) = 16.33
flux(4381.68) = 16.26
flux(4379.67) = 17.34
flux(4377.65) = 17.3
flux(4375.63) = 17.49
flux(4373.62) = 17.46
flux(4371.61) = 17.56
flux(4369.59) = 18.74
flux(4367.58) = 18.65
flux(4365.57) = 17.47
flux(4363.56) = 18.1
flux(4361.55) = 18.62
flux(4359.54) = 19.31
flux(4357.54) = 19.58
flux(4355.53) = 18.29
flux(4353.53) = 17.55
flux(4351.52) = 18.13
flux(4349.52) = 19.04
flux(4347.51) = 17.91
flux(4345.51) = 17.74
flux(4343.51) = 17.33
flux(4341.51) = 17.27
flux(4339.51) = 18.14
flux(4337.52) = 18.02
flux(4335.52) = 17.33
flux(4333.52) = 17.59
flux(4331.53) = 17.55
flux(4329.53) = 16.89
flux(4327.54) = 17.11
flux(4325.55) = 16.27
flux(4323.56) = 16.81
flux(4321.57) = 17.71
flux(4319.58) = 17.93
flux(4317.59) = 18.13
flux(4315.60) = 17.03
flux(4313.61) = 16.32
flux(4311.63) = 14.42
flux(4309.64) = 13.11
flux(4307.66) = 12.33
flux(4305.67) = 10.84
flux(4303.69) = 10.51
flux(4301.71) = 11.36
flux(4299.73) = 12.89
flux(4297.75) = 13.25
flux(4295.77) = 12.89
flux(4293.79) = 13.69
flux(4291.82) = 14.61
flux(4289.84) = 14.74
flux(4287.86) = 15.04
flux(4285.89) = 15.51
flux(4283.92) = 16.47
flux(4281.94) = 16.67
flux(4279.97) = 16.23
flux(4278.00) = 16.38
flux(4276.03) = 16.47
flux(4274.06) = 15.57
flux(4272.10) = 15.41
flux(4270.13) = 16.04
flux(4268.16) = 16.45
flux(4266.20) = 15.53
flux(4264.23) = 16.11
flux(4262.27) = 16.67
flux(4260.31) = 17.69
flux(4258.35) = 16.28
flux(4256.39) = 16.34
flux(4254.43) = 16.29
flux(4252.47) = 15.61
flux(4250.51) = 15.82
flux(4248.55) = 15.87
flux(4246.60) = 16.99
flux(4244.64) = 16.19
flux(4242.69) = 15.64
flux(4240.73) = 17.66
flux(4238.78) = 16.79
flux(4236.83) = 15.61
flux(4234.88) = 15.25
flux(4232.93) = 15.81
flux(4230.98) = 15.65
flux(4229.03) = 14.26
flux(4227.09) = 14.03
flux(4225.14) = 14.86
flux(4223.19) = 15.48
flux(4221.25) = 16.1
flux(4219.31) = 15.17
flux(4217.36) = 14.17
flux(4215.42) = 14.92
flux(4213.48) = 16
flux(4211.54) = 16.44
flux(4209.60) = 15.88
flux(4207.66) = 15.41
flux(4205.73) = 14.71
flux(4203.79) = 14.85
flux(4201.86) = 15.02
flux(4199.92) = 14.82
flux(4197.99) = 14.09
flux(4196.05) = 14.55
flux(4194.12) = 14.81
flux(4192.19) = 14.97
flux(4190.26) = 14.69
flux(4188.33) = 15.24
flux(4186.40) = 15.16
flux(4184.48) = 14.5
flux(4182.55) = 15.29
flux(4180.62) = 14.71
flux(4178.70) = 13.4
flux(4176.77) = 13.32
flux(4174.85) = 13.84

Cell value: 1.0 A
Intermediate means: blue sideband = 15.2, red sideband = 17.7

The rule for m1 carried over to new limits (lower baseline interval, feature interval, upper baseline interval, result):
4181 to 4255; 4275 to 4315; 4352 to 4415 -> 5.4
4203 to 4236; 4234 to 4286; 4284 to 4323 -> -4.8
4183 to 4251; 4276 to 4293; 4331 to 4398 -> 0.7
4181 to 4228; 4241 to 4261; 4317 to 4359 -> -0.4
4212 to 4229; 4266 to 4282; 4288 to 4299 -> -2.1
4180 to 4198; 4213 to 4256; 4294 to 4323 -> -3.1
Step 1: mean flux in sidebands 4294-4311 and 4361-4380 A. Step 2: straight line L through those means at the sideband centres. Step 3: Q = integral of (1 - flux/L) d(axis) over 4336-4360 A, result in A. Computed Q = -3.2 A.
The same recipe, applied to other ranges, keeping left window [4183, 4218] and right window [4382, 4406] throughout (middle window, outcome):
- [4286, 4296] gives 1.0 A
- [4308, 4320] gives 0.3 A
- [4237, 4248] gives -0.7 A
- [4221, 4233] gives 0.2 A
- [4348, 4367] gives -1.9 A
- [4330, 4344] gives -0.9 A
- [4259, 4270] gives -0.5 A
